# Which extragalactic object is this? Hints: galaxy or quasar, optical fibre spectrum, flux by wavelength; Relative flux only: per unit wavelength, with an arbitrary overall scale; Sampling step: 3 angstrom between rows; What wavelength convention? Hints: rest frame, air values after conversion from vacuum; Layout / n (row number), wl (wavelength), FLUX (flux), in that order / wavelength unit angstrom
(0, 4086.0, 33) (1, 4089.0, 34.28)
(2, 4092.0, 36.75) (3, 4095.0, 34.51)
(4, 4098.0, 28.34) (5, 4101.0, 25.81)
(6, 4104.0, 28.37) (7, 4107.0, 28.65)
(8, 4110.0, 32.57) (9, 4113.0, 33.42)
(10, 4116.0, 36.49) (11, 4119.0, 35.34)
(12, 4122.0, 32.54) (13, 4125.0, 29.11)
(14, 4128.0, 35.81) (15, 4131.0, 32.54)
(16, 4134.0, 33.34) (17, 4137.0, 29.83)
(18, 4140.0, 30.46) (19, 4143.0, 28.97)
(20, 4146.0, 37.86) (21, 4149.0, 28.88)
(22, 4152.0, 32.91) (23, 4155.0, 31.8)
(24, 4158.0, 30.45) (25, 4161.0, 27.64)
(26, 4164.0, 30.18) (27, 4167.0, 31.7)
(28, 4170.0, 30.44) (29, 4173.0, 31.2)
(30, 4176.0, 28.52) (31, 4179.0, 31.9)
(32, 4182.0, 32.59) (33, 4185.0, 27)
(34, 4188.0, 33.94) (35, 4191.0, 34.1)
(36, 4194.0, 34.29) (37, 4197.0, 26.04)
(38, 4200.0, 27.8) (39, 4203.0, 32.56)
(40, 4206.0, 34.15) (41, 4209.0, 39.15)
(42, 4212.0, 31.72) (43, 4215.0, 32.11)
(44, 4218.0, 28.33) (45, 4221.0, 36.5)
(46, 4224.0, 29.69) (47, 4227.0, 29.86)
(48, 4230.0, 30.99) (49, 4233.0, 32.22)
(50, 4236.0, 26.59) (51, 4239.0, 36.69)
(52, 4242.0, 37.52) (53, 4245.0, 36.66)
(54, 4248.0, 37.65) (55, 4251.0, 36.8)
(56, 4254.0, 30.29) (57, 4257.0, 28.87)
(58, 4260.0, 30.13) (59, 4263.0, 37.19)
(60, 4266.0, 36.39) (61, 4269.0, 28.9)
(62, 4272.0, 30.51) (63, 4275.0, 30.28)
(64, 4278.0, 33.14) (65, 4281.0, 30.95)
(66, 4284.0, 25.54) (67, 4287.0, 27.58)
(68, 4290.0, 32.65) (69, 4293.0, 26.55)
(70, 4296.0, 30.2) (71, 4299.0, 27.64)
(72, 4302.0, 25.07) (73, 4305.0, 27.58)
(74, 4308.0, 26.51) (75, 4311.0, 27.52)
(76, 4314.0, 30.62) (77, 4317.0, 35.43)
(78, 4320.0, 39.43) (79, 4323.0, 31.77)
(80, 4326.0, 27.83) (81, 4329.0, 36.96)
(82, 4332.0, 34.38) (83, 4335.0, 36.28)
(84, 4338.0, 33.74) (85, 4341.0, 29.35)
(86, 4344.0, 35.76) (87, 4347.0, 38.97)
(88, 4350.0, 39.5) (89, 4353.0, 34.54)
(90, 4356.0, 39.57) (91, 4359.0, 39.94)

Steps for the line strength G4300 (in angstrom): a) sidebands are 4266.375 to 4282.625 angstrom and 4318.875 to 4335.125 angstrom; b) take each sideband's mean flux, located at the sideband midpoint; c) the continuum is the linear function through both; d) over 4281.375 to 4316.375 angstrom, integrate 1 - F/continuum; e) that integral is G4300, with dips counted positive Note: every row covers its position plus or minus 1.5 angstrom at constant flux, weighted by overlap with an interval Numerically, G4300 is 4.6 angstrom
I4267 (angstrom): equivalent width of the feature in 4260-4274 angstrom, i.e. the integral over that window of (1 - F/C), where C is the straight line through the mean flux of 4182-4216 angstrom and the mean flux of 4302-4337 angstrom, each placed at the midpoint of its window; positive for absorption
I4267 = -0.4 angstrom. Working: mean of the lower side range 32.1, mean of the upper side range 31.9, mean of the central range 32.8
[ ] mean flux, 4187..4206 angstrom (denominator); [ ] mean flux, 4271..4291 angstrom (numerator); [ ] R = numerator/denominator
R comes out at 0.95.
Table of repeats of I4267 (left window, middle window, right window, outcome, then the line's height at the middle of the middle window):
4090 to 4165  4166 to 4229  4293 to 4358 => 0.95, 32.1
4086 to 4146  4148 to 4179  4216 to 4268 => 1.91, 32.5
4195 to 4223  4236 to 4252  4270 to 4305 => -2.82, 30.7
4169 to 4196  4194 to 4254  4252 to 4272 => -1.94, 31.7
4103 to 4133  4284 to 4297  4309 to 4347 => 1.75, 33.2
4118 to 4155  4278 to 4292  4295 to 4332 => 0.65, 31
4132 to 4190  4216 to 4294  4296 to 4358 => 0.50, 32.1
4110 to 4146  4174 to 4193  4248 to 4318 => 0.29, 31.9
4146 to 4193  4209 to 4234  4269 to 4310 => -1.46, 30.1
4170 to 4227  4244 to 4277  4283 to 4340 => -1.96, 31.2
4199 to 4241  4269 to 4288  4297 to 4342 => 1.21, 31.7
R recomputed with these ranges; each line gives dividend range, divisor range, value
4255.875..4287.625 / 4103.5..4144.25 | 0.97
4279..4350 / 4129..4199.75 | 1.01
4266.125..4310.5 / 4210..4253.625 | 0.88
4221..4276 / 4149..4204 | 1.06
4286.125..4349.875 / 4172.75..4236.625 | 1.01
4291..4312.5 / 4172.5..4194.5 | 0.87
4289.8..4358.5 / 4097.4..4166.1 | 1.04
